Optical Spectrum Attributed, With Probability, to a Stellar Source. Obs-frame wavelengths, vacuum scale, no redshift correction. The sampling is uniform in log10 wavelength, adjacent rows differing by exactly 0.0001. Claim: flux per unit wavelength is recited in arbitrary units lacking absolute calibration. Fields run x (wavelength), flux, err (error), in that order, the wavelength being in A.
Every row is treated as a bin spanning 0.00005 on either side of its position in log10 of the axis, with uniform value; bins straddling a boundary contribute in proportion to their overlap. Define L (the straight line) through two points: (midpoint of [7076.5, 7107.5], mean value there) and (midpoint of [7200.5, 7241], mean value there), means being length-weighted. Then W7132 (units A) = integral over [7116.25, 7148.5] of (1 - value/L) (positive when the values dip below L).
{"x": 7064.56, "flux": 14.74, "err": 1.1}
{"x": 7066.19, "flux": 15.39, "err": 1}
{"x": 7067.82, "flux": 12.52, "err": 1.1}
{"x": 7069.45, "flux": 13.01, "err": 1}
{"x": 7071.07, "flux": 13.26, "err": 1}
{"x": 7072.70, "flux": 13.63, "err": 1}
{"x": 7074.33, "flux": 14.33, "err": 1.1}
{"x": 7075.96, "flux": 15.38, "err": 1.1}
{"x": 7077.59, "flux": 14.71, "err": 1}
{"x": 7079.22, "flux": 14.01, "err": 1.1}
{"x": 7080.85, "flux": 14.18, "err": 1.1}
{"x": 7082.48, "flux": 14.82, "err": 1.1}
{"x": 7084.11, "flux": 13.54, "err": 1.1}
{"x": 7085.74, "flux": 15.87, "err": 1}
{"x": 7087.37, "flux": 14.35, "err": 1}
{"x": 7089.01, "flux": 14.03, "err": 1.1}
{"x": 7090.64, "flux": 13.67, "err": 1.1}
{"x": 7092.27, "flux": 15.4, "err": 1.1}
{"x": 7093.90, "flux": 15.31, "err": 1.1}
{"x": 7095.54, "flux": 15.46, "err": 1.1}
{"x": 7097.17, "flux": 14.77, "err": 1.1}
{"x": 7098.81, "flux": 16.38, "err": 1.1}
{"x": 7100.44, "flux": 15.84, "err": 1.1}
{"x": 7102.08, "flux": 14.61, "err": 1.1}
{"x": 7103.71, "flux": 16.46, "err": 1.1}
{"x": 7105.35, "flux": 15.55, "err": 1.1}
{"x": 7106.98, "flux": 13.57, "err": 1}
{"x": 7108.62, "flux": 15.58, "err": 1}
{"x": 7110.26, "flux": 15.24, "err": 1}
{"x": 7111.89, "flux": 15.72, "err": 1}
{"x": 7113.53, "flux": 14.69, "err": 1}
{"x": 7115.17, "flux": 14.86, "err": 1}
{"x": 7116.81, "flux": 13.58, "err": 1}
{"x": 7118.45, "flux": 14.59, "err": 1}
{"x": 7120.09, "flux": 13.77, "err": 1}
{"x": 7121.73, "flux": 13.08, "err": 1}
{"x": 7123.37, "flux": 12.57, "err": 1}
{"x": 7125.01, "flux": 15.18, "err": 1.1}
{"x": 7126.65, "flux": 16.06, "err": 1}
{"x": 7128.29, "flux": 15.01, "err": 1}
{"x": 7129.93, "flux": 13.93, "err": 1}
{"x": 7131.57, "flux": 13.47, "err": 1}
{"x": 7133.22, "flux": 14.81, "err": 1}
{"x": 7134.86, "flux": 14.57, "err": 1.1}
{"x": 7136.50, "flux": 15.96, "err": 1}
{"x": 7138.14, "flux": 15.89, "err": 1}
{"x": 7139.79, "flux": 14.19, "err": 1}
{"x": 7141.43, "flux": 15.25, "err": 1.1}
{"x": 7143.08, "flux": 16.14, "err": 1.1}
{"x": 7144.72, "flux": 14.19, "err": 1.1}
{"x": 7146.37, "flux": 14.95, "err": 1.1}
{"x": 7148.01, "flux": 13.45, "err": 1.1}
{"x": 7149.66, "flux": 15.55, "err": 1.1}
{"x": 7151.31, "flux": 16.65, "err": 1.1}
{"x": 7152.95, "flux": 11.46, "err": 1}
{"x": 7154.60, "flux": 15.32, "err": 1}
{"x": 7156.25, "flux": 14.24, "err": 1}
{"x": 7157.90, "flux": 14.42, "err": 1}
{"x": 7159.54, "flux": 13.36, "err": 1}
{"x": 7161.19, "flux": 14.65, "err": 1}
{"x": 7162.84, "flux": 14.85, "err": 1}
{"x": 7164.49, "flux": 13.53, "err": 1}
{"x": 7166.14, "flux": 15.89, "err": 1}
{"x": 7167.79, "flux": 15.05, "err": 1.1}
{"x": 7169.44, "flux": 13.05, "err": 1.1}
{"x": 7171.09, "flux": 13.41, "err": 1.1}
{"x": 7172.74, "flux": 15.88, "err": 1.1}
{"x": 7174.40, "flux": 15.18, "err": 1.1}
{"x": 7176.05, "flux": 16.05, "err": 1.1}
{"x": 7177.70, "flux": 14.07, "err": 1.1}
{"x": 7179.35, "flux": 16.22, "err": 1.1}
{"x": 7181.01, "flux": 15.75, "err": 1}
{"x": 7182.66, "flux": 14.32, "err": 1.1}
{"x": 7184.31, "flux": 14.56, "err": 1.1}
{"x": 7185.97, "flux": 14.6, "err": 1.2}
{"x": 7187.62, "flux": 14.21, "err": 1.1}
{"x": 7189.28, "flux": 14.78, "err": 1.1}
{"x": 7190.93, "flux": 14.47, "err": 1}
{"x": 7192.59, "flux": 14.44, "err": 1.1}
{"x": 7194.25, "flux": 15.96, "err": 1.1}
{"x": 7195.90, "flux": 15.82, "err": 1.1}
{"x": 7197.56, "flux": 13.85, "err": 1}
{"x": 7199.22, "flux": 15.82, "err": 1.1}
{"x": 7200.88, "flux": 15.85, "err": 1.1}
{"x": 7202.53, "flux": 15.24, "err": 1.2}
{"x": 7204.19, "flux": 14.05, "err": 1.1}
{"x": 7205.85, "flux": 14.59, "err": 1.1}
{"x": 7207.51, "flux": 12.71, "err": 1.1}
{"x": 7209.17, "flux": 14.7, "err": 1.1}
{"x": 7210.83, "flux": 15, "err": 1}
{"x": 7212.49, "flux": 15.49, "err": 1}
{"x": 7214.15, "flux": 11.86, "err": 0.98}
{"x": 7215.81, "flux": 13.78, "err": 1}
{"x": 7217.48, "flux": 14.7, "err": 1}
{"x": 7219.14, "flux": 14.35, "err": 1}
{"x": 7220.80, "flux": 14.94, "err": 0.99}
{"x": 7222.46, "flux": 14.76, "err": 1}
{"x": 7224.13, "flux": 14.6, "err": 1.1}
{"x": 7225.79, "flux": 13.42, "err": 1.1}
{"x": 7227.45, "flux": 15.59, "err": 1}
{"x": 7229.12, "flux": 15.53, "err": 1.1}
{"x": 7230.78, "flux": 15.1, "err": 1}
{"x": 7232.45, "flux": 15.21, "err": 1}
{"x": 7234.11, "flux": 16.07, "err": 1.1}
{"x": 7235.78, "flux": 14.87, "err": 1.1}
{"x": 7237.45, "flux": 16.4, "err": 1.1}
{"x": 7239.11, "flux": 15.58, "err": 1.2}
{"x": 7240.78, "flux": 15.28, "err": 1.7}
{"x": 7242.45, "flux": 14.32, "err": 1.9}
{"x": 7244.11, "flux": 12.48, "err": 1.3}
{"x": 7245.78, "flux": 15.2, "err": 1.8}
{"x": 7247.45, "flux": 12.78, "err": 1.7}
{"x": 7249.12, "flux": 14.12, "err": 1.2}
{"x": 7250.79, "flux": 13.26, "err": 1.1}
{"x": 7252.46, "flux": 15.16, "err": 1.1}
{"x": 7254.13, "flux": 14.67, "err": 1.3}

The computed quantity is 0.7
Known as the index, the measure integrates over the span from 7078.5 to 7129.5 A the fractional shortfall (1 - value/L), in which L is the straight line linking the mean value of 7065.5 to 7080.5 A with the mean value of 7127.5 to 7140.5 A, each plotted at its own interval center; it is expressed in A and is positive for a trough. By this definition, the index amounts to -1.4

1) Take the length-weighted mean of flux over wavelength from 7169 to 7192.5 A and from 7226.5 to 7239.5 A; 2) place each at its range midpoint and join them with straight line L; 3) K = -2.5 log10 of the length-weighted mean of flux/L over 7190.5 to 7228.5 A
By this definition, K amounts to 0.04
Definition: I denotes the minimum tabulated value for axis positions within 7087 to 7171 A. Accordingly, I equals 11.46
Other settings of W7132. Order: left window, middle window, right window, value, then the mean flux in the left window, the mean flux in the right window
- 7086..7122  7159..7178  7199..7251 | 0.2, 14.9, 14.6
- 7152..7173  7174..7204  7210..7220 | -1.8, 14.2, 14.2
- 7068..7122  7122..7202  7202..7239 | -0.5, 14.6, 14.7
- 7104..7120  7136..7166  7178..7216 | 0.2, 14.8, 14.7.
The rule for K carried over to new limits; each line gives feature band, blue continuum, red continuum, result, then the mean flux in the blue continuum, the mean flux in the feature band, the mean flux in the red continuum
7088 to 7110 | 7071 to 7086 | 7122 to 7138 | -0.05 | 14.4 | 15.1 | 14.6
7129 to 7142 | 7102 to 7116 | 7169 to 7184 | 0.02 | 15.2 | 14.8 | 14.9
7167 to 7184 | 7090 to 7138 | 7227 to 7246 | 0.01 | 14.8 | 14.9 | 15.1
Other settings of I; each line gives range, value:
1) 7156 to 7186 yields 13.05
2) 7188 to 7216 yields 11.86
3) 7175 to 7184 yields 14.07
